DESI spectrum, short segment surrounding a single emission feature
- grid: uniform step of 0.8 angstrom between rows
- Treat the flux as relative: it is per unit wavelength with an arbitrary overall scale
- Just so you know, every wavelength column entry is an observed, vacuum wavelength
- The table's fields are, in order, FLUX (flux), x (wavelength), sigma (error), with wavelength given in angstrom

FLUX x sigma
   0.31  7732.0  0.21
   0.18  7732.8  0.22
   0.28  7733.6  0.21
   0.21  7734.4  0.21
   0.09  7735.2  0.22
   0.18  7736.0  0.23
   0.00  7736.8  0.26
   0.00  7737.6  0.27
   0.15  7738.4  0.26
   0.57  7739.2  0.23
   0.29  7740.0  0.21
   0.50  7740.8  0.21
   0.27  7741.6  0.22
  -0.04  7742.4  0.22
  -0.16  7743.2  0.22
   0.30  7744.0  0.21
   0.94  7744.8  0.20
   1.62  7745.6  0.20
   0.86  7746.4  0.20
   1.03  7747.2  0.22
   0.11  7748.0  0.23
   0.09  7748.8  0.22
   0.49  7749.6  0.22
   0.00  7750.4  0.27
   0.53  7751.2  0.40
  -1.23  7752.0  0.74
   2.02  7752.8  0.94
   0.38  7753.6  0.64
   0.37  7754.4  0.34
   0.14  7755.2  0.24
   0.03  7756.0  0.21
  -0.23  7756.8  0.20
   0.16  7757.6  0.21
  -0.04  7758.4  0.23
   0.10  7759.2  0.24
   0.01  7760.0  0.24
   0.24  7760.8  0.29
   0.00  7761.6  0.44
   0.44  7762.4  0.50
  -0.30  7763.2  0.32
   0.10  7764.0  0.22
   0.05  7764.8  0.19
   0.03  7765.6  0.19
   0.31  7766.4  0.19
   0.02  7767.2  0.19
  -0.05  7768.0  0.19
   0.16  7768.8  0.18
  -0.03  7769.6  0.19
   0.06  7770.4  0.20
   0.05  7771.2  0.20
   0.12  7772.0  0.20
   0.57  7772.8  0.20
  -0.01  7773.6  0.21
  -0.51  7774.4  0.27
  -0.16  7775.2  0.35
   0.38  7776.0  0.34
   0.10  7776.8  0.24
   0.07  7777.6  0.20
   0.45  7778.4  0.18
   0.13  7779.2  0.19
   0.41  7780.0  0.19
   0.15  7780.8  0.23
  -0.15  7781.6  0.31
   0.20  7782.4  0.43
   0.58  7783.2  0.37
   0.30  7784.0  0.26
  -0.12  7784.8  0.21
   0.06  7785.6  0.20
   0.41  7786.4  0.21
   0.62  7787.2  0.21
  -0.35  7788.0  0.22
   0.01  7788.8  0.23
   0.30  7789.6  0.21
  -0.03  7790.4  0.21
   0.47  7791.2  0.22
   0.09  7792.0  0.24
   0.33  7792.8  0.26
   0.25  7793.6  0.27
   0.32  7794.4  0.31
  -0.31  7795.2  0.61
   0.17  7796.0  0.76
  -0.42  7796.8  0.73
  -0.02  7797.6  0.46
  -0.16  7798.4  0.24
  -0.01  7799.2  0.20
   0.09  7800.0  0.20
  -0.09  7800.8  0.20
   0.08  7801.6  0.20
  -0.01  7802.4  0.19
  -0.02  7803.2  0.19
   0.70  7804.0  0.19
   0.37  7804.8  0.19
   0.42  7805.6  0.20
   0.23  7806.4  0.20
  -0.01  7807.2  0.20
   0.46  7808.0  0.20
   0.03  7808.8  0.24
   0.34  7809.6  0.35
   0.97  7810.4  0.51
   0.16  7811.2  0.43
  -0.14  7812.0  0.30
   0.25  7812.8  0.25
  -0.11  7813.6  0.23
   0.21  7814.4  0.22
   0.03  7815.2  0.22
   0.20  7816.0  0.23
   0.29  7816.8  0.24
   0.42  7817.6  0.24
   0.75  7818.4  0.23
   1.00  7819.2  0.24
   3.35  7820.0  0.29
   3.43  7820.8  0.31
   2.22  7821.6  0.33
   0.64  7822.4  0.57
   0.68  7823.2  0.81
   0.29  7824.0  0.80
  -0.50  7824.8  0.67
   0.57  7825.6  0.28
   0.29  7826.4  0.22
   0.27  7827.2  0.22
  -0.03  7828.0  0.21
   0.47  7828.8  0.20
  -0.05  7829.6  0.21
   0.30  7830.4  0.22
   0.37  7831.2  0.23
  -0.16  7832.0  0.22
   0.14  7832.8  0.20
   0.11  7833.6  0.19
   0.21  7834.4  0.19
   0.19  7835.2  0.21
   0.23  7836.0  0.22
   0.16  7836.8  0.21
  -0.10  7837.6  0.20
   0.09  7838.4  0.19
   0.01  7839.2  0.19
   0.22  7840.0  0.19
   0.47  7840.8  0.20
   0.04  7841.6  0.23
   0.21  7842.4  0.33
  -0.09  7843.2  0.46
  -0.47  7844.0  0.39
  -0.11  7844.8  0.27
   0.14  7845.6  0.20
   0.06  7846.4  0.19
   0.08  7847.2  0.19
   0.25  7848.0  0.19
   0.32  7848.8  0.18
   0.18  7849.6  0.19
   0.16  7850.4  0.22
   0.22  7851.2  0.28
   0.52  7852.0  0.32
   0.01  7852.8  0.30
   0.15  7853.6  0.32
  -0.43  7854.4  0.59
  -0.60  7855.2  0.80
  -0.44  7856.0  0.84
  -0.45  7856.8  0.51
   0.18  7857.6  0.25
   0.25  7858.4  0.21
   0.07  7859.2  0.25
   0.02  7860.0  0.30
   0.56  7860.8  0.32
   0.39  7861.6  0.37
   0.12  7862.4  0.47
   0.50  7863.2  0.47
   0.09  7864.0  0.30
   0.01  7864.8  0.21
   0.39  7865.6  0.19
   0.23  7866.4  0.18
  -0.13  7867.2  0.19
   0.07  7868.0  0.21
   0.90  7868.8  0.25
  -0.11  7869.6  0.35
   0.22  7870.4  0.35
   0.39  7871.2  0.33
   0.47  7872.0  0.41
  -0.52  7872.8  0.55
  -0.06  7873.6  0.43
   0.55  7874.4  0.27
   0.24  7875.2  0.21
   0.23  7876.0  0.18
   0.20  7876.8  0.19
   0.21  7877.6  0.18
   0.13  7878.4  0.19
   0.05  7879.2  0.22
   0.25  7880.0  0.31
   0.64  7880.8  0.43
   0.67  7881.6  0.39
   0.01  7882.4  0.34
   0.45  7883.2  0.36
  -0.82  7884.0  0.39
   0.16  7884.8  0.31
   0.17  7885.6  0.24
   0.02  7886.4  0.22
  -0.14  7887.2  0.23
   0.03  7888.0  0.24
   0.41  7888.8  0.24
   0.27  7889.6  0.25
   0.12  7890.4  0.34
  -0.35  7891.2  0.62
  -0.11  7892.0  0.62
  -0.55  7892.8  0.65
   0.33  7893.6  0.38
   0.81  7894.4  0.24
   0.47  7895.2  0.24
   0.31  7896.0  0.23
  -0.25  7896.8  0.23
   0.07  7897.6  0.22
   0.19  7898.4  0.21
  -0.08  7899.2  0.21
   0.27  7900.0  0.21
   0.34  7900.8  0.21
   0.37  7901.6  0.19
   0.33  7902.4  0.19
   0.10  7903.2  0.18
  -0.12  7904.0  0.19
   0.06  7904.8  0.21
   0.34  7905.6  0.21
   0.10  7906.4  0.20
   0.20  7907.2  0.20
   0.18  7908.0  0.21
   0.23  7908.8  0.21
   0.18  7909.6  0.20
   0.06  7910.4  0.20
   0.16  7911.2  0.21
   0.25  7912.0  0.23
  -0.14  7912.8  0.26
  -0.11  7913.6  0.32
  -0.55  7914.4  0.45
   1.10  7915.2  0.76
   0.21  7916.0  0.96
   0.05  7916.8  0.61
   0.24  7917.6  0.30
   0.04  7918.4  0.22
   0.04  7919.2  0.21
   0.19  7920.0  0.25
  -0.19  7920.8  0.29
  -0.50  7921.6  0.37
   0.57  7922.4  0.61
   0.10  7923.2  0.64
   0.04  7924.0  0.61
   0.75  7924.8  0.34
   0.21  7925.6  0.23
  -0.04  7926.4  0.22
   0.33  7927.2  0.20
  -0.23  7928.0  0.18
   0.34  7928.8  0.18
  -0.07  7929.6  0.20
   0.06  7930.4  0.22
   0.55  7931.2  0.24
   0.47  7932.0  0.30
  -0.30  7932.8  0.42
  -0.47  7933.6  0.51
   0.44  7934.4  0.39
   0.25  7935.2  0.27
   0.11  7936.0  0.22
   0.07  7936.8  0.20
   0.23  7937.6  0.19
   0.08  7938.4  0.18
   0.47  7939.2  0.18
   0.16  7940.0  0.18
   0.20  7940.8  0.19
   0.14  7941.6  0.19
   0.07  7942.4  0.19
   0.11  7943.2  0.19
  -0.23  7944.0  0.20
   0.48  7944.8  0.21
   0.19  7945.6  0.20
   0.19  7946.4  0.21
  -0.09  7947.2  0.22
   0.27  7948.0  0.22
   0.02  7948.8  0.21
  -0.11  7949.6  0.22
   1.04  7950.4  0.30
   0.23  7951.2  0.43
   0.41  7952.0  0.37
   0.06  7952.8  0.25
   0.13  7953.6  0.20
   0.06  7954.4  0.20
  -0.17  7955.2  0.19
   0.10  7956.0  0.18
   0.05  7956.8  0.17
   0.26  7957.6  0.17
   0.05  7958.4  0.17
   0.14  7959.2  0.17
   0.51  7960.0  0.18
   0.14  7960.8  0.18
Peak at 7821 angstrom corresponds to [O III] 5007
